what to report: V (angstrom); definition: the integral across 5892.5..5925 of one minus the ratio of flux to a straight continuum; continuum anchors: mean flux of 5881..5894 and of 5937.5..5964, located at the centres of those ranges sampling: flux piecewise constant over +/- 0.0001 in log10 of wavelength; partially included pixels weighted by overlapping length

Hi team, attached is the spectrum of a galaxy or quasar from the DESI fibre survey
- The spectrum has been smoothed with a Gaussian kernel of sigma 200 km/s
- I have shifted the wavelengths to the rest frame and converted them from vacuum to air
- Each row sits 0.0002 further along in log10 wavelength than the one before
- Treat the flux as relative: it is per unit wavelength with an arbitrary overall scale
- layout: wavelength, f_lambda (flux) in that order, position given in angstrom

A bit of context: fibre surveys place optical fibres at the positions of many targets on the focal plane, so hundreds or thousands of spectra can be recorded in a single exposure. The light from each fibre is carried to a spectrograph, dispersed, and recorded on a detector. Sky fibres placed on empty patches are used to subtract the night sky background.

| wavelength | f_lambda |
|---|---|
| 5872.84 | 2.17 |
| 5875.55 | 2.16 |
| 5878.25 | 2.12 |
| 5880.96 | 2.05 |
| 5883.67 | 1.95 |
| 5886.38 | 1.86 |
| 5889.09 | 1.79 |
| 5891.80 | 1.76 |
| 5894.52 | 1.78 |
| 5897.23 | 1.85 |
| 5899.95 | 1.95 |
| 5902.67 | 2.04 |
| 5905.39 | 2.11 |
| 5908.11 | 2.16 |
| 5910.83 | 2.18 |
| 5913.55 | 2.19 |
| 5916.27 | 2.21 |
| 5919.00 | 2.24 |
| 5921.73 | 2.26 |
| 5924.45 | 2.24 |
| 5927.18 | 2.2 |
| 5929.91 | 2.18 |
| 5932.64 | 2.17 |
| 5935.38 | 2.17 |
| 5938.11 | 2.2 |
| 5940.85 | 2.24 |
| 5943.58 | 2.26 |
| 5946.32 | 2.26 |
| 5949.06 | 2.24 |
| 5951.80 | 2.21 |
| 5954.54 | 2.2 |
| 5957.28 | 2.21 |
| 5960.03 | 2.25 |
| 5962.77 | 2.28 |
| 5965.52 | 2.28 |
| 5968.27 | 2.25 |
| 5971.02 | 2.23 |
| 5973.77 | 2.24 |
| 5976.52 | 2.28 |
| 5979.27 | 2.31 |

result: -1.7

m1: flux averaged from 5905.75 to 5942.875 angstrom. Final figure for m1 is 2.2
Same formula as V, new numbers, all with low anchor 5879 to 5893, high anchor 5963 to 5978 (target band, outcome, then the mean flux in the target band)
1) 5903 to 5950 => -3.1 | 2.2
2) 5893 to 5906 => 0.1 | 1.93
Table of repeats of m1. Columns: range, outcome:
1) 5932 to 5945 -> 2.21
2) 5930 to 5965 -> 2.22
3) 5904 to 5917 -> 2.17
